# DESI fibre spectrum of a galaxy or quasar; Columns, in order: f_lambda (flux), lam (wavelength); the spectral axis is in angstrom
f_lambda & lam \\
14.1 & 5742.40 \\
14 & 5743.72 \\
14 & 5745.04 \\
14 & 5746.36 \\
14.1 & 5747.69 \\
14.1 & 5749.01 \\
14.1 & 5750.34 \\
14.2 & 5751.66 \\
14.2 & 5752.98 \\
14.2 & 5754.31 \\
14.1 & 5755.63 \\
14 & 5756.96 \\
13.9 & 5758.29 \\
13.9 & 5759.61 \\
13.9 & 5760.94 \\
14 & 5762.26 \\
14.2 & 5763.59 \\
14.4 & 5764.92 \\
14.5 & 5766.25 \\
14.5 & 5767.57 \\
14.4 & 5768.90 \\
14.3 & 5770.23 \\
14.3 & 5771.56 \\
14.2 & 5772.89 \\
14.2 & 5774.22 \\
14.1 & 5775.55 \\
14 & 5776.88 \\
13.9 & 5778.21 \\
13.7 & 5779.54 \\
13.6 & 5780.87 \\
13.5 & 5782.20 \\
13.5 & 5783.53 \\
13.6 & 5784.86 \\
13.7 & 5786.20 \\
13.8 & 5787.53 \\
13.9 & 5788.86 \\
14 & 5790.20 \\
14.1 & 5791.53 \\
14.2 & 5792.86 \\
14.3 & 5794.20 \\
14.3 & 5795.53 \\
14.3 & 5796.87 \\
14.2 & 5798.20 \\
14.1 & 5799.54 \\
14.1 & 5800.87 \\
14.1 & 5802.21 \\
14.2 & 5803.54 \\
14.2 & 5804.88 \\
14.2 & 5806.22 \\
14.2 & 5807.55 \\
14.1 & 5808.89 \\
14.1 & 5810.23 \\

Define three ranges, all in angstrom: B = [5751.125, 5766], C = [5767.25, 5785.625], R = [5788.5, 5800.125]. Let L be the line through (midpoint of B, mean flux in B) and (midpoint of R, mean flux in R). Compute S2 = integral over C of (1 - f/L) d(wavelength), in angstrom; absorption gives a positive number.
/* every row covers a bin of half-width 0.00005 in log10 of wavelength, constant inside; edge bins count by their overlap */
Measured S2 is 0.2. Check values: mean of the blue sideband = 14.1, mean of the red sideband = 14.2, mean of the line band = 14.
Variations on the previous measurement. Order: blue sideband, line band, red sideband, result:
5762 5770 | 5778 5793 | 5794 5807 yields 0.5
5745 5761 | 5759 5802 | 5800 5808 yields 0.2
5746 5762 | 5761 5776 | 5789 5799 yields -0.2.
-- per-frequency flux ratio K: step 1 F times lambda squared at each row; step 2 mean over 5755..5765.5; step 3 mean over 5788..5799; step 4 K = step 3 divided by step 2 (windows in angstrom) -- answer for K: 1.02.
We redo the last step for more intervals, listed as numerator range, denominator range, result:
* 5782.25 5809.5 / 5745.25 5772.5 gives 1.00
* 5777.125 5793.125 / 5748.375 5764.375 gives 0.99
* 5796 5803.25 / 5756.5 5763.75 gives 1.03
